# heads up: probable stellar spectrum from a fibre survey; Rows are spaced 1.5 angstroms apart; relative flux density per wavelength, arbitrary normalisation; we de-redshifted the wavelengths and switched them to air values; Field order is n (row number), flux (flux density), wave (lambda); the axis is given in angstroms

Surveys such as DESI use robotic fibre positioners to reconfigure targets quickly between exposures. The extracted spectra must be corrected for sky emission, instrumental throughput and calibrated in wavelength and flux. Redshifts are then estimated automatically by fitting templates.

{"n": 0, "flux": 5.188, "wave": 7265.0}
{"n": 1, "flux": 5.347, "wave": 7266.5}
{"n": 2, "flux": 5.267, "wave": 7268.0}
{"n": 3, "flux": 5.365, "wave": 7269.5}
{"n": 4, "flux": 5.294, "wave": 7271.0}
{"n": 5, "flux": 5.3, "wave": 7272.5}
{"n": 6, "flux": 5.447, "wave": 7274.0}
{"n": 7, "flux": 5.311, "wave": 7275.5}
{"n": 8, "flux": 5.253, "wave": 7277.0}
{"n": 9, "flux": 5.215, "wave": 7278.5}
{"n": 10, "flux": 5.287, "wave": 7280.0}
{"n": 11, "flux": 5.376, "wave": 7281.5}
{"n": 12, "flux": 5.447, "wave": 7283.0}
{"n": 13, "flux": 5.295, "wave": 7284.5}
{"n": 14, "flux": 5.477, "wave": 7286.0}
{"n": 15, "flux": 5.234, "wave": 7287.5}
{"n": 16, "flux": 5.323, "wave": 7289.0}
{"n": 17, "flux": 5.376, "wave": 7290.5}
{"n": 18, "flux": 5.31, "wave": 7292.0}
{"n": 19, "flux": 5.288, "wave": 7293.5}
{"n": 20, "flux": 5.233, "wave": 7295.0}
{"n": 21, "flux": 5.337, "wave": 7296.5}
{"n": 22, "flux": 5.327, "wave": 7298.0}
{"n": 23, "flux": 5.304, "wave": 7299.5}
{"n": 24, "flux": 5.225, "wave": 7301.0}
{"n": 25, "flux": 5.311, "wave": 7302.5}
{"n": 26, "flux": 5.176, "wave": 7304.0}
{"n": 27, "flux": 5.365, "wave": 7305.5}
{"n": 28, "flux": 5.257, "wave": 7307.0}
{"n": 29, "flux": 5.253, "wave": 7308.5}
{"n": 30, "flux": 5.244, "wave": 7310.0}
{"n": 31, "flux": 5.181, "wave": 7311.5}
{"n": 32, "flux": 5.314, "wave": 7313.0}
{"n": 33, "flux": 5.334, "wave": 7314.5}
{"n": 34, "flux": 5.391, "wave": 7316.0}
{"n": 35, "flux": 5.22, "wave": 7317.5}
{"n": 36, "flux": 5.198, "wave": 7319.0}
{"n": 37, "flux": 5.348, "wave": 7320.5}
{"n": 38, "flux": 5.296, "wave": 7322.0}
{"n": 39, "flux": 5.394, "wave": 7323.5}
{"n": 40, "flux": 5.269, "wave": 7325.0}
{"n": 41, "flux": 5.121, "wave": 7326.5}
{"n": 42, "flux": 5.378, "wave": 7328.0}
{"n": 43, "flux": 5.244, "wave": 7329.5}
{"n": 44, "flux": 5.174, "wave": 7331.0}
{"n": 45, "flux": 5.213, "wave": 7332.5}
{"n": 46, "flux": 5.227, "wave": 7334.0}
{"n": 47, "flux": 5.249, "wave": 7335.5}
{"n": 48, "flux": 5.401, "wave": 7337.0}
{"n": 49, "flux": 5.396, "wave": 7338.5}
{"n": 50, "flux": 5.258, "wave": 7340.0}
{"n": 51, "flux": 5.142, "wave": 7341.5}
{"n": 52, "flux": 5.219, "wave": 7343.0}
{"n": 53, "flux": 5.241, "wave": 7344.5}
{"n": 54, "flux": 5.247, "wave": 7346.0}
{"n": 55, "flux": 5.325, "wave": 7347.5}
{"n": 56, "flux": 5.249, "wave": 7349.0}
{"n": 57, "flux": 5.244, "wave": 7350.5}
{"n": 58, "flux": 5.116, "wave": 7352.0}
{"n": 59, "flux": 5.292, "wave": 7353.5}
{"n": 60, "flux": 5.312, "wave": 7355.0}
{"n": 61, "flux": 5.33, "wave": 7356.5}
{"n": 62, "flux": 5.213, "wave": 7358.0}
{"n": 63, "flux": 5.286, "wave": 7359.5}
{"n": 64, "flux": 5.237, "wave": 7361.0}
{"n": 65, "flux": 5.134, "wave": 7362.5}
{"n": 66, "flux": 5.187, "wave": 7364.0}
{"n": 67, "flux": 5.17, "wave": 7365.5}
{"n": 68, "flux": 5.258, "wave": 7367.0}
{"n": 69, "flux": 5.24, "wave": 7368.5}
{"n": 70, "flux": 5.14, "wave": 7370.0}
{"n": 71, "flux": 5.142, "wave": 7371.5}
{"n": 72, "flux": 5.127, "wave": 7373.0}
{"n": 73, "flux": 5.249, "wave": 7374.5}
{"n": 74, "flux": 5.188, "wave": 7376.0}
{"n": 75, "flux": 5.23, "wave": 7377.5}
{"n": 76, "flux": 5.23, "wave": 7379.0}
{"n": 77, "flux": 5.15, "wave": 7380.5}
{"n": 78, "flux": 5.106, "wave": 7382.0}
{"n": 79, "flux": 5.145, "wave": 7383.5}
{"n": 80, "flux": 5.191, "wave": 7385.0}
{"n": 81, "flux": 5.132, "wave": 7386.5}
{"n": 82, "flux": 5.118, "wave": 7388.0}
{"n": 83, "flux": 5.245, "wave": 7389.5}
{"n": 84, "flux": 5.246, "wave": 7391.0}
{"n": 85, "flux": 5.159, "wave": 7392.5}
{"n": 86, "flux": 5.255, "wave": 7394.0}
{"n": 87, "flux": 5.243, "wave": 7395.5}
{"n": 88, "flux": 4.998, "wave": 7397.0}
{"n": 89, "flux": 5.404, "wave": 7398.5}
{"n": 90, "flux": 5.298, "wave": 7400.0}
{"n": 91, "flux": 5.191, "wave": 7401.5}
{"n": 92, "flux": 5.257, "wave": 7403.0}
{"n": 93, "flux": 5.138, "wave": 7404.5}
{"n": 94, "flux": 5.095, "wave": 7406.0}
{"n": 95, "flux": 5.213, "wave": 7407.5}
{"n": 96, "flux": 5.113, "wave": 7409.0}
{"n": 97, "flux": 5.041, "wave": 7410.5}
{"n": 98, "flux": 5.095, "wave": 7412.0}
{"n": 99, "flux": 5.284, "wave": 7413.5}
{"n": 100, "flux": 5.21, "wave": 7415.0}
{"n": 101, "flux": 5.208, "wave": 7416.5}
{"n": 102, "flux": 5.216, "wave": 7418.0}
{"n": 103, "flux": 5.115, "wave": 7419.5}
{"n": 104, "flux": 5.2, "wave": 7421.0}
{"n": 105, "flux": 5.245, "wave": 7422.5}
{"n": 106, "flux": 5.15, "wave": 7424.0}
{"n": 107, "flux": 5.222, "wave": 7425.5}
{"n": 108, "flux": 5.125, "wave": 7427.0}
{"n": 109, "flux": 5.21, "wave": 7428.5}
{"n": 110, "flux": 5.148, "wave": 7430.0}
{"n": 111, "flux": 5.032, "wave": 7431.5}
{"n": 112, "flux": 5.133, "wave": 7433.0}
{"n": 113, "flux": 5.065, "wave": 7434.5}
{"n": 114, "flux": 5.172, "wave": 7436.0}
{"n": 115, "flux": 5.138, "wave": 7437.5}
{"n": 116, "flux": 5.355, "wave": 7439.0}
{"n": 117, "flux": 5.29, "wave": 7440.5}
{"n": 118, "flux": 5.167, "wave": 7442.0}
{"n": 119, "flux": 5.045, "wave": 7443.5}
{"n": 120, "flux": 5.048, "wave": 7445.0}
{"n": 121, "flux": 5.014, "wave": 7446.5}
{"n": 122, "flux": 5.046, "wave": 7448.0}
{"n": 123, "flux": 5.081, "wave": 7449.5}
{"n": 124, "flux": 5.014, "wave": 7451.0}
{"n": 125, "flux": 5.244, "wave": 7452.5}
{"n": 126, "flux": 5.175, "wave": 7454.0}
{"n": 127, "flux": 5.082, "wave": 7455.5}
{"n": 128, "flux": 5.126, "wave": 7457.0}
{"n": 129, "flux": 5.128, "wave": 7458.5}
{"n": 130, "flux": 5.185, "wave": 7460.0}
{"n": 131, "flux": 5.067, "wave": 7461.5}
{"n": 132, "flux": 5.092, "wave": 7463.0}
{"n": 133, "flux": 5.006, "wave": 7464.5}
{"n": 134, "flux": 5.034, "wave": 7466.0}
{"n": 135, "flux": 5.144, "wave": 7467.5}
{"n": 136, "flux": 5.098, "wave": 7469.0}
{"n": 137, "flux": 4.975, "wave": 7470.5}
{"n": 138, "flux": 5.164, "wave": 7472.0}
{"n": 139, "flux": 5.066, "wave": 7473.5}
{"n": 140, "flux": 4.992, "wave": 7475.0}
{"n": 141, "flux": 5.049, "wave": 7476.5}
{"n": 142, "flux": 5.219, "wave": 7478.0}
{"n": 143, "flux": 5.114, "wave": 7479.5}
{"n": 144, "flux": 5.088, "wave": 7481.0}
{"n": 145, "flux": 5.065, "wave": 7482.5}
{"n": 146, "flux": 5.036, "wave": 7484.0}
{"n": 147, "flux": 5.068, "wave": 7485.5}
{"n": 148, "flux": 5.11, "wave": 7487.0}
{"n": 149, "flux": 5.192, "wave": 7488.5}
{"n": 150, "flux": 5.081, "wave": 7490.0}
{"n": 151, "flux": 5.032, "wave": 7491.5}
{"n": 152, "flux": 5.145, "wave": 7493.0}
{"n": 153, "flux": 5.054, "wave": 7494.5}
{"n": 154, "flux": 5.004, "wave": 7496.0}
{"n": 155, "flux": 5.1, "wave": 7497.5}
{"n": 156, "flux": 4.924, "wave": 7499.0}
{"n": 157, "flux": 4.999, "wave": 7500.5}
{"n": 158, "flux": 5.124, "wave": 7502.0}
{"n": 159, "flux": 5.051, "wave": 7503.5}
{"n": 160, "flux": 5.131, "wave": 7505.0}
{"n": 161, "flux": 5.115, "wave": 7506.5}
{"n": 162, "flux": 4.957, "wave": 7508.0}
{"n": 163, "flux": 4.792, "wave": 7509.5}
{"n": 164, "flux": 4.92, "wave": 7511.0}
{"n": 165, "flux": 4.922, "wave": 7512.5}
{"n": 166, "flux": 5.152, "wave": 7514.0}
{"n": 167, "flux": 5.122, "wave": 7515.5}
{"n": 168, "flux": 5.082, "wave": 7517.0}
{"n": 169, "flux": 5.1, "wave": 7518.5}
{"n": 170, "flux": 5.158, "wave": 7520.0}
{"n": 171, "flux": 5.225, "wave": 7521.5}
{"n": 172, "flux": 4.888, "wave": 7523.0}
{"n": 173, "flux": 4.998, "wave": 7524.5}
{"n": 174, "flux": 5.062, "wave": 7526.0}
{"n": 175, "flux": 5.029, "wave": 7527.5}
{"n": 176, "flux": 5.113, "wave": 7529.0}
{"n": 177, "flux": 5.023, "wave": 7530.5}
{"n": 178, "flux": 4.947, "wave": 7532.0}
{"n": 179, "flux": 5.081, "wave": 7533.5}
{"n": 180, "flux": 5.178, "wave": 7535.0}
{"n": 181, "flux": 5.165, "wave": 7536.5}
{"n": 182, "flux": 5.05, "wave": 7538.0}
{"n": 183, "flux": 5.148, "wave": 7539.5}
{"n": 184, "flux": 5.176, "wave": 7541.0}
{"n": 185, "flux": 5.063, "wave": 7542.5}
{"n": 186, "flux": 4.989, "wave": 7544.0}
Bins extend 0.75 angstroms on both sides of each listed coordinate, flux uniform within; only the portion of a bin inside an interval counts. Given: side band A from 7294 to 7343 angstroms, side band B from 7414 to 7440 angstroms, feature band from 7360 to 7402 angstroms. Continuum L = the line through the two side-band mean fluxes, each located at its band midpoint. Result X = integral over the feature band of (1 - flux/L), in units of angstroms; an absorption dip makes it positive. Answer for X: 0.2 angstroms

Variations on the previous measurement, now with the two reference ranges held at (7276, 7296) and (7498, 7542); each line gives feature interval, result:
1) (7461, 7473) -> 0.1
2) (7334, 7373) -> 0.0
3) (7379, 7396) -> 0.1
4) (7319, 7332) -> 0.0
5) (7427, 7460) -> 0.1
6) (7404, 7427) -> 0.0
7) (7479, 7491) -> 0.0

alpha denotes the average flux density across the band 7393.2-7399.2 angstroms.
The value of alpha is 5.22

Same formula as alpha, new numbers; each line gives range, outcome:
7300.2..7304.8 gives 5.24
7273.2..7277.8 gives 5.34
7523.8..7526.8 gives 5.03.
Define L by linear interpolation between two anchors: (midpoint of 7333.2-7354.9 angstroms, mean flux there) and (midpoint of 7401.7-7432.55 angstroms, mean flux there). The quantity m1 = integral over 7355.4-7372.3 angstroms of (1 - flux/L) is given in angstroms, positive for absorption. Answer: 0.06 angstroms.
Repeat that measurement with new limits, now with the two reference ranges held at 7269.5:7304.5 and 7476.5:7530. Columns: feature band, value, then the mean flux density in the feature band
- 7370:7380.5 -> 0.0 angstroms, 5.19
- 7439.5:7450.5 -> 0.1 angstroms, 5.1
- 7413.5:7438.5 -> -0.1 angstroms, 5.17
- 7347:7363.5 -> 0.0 angstroms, 5.25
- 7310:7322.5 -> 0.0 angstroms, 5.28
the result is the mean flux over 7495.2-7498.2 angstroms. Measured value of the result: 5.05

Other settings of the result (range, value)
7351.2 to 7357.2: 5.26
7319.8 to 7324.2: 5.35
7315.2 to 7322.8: 5.29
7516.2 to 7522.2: 5.14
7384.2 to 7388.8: 5.15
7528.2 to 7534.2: 5.04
